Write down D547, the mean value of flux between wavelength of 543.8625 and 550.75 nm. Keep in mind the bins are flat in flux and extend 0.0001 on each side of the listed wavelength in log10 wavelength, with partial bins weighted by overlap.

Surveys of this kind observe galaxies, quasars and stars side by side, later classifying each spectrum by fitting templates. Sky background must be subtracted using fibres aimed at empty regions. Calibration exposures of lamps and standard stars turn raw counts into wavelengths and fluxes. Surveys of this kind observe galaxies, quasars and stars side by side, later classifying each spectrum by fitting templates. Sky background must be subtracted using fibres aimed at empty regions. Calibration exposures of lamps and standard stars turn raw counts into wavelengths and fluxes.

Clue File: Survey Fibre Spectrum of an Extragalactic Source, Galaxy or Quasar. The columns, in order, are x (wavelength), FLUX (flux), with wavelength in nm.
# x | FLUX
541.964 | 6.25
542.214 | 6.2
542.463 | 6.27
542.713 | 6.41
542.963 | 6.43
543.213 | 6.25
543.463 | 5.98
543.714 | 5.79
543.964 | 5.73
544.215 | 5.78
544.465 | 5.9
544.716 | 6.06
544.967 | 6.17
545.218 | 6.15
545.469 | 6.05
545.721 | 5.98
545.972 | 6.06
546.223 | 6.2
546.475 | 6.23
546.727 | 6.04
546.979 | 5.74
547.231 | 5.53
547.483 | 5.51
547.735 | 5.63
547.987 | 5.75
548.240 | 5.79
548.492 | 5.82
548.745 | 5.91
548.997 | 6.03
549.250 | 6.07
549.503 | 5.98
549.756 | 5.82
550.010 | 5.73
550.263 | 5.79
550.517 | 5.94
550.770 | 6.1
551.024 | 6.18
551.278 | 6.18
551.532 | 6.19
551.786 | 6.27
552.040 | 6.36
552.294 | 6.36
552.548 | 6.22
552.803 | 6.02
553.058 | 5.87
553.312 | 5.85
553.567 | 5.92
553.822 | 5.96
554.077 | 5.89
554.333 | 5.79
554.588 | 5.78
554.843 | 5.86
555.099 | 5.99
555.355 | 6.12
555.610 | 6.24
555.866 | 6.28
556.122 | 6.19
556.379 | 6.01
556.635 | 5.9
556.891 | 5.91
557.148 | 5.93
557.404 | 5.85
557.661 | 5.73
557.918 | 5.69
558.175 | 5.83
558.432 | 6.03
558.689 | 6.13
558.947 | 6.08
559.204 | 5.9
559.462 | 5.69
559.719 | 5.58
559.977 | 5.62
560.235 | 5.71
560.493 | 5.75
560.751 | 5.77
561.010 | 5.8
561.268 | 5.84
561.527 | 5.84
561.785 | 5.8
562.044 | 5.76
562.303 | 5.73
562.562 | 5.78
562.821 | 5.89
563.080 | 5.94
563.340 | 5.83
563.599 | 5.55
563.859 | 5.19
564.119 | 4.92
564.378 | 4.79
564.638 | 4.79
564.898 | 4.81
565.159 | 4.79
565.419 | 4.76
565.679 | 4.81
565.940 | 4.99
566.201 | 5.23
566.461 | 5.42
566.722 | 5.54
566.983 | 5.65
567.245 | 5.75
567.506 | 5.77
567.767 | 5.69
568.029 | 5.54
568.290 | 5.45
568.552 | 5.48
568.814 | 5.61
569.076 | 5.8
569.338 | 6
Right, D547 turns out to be 5.91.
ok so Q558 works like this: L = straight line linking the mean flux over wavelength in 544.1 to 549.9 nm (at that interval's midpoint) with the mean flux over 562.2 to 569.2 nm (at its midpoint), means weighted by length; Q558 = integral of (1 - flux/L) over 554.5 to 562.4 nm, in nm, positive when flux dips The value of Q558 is -0.41 nm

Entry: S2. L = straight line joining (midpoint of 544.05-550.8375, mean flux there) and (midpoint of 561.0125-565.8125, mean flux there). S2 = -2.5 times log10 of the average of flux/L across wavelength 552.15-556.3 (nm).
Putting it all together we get -0.06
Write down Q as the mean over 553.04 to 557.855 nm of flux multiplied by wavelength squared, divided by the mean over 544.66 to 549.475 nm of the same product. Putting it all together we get 1.03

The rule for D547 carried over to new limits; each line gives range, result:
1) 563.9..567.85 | 5.18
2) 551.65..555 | 6.01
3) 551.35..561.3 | 5.95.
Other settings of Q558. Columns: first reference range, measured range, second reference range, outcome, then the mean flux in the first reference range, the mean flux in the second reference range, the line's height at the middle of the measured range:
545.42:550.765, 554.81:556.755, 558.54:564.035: -0.09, 5.89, 5.76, 5.82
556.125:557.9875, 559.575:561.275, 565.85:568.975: 0.02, 5.89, 5.52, 5.77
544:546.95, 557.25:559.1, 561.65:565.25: -0.10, 6.03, 5.4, 5.59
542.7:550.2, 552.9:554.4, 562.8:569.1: -0.04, 5.94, 5.34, 5.72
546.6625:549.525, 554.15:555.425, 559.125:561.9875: -0.03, 5.81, 5.75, 5.78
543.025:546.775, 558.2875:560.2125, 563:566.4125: -0.18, 6.03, 5.1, 5.36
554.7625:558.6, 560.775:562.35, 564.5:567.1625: -0.08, 5.97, 5.09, 5.5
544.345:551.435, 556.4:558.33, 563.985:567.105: -0.14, 5.94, 5.04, 5.46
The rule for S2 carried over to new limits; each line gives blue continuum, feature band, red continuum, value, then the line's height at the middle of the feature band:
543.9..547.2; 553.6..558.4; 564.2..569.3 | -0.05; 5.66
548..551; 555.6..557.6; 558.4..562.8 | -0.03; 5.85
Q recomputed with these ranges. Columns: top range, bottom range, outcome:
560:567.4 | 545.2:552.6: 0.96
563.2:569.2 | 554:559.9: 0.93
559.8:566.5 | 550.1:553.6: 0.93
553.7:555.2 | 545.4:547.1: 1.00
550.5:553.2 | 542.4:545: 1.05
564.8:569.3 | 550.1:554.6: 0.94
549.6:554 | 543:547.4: 1.03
